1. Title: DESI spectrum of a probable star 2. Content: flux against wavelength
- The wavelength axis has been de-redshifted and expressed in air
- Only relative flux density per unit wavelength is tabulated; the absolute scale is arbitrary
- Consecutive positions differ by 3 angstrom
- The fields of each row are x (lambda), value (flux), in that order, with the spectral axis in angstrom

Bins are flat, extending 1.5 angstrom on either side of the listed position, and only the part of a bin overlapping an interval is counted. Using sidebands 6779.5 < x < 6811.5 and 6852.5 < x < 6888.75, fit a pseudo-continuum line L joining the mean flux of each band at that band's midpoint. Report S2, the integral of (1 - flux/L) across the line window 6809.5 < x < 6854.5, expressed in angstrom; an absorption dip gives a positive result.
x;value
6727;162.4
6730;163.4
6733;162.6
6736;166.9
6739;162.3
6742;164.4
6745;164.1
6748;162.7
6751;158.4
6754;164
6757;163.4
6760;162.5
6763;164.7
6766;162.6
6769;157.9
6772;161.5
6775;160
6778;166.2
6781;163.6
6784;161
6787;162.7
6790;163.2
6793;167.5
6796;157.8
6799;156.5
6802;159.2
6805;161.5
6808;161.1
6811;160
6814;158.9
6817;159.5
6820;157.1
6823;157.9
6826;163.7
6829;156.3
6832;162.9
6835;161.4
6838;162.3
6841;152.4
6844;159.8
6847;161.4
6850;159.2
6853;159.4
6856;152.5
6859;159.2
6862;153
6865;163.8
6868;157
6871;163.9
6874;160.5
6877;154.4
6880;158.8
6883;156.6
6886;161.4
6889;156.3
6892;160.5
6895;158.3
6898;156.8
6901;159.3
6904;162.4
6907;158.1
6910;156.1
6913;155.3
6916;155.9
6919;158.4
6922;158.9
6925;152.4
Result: 0.1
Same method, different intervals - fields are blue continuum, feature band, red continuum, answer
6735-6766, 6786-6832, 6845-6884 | 0.16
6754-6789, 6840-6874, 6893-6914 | 0.25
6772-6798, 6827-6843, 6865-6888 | 0.15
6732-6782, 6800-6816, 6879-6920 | 0.11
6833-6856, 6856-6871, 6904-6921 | 0.03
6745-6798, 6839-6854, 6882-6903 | 0.14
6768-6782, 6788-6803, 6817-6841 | 0.01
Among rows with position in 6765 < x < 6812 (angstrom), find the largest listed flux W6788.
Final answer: 167.5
